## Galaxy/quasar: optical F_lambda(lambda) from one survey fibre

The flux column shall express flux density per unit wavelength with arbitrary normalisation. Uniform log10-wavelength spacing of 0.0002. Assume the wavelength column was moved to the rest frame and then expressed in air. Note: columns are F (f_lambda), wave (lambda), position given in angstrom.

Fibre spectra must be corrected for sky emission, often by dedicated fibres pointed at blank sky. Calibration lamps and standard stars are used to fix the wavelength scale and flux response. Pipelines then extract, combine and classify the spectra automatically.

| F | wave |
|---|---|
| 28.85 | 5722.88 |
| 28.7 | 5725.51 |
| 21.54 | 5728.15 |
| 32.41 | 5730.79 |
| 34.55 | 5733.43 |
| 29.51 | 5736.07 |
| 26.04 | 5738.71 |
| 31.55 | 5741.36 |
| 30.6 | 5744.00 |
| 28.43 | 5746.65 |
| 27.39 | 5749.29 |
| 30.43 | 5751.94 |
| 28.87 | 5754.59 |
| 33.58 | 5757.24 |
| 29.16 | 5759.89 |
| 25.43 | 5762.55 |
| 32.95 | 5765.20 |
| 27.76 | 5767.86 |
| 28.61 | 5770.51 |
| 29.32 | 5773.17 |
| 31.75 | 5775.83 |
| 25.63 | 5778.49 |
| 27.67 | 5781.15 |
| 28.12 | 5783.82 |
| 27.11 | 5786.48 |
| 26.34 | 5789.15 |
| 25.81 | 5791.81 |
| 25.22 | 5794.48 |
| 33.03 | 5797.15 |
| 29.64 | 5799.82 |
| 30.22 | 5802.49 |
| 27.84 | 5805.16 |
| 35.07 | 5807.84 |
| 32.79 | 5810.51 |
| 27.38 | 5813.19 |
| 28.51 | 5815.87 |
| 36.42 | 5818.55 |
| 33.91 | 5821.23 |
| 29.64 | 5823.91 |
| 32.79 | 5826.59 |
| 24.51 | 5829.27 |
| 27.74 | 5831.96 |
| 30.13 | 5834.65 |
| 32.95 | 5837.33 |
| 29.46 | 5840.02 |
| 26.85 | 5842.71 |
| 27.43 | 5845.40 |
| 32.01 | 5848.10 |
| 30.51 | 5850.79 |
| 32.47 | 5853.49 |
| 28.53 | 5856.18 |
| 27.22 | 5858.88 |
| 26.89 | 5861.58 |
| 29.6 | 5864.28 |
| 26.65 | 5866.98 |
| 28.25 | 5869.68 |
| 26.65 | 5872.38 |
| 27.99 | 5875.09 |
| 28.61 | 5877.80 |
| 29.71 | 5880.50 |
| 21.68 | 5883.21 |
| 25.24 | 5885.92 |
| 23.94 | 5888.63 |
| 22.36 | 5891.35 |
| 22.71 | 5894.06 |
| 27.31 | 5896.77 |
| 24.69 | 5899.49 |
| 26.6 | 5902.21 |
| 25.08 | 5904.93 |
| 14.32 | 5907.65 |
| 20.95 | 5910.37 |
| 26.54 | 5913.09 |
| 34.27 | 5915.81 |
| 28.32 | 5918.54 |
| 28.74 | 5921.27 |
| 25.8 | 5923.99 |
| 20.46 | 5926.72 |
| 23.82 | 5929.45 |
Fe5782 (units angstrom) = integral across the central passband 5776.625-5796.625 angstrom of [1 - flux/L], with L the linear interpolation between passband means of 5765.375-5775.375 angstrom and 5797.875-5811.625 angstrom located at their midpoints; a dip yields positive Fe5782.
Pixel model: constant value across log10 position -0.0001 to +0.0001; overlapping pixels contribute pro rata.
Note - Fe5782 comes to 2.2 angstrom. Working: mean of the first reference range 29.3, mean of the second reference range 31.2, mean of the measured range 27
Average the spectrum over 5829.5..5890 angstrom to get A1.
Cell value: 28.1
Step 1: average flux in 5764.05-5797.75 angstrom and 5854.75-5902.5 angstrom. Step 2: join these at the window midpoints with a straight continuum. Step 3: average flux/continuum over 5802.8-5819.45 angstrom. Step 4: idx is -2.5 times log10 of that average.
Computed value -0.13 mag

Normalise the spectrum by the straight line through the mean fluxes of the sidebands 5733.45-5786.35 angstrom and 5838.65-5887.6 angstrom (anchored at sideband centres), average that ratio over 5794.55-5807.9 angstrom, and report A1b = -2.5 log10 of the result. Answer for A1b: -0.05 mag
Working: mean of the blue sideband 29.2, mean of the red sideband 28.1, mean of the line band 30.2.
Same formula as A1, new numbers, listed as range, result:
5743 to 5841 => 29.5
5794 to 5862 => 30.1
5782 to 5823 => 29.8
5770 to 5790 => 28.1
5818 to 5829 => 32.1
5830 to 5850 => 29.4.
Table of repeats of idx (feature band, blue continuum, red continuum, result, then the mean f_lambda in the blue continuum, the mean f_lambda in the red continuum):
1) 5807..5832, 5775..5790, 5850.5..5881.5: -0.107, 27.7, 28.5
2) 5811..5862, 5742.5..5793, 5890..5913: -0.155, 28.7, 23.2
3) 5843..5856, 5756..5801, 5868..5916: -0.140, 28.6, 25.2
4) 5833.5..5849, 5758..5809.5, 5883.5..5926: -0.104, 28.9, 25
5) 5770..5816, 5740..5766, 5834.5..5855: 0.039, 29.8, 30.2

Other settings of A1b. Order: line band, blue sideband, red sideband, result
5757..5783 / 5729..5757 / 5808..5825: 0.06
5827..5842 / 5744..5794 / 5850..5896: -0.06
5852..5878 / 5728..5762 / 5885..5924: -0.08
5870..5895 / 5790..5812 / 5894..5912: -0.05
